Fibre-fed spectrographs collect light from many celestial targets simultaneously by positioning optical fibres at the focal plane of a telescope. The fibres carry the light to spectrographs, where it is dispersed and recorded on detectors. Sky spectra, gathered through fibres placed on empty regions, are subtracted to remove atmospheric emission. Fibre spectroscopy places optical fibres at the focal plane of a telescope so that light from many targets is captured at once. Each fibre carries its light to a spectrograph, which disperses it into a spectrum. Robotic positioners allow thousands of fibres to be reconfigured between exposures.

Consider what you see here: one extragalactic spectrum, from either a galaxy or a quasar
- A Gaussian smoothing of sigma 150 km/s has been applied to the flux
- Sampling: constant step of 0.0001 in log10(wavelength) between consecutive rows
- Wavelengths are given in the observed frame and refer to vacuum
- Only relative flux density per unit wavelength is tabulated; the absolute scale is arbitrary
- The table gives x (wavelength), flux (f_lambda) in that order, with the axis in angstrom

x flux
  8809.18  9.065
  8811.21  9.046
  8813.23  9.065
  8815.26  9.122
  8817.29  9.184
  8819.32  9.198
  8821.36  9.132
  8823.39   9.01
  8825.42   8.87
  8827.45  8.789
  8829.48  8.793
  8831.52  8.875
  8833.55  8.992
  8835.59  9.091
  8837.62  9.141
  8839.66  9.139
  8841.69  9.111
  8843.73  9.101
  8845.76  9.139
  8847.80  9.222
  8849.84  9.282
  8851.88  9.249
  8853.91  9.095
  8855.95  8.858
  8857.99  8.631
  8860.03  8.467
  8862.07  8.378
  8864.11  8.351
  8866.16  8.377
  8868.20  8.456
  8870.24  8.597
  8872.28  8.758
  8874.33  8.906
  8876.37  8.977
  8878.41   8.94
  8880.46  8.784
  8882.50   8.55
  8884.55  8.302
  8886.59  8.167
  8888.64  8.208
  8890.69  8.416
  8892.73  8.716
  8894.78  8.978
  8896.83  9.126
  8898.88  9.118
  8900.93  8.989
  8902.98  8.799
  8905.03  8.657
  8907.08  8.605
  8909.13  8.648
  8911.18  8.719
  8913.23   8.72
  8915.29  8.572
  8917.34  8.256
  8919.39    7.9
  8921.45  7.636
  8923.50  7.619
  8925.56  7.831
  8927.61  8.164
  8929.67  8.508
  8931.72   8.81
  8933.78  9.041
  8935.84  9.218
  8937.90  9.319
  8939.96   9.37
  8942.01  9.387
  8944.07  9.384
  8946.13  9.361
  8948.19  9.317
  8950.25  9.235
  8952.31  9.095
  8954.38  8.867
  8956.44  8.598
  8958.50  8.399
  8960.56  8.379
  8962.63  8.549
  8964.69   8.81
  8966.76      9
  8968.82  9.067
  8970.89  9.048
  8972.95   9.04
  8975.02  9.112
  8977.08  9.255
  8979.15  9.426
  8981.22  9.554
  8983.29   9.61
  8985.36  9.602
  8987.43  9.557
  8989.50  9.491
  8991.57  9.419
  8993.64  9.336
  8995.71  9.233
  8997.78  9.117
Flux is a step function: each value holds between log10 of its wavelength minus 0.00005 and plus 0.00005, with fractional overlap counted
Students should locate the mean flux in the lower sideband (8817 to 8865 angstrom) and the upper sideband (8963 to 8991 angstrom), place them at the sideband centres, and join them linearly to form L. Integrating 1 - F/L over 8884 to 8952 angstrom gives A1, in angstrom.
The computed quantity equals 3.2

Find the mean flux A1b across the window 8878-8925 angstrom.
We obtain 8.53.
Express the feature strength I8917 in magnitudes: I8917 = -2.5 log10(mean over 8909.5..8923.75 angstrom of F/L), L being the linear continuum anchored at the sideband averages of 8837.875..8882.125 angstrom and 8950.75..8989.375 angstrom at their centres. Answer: 0.09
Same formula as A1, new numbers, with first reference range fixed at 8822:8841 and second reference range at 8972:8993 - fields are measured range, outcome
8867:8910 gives 2.1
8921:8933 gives 1.4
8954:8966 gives 1.0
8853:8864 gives 0.5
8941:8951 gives 0.0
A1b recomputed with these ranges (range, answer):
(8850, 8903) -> 8.71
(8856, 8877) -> 8.59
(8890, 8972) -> 8.76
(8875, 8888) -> 8.62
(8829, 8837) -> 8.95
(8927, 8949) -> 9.1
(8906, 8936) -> 8.39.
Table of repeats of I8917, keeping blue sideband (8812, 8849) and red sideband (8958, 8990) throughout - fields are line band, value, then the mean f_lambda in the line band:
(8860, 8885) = 0.057 mag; 8.61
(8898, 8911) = 0.036 mag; 8.8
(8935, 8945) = -0.028 mag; 9.34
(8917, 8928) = 0.158 mag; 7.87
